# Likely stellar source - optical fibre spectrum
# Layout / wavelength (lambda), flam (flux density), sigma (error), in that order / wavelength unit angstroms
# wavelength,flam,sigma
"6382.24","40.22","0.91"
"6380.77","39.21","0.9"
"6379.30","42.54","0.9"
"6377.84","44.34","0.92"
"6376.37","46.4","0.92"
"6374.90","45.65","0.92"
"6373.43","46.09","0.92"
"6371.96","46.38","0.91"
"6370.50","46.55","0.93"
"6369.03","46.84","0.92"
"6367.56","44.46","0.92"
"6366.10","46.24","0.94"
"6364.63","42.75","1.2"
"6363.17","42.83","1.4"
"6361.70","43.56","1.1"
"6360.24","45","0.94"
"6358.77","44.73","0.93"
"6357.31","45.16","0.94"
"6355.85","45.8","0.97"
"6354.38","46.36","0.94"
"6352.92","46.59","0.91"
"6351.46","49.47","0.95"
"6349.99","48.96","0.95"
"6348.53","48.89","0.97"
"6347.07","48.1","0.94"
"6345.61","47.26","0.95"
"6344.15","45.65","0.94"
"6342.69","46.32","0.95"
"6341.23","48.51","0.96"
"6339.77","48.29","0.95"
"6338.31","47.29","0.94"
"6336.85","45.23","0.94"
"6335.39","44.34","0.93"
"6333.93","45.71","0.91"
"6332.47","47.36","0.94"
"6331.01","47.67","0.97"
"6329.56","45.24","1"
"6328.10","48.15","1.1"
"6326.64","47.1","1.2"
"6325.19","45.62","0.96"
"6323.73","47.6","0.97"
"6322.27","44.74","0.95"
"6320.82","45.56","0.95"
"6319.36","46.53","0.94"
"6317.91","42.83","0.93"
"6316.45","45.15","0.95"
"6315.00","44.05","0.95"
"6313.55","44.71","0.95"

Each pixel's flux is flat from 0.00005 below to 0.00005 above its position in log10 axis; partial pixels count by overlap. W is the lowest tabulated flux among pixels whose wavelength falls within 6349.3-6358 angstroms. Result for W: 45.16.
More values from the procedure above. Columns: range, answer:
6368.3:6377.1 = 45.65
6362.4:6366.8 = 42.75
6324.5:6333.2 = 45.24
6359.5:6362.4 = 43.56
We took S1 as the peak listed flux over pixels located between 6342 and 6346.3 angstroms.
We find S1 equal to 47.26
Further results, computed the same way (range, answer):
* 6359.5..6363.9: 45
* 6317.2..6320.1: 46.53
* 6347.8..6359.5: 49.47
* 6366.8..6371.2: 46.84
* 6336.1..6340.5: 48.29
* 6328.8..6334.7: 47.67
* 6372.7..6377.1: 46.4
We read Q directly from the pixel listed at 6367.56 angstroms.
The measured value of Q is 44.46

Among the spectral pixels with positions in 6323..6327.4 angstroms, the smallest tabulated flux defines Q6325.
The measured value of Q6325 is 45.62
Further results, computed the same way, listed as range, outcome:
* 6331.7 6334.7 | 45.71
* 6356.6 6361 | 44.73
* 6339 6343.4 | 46.32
